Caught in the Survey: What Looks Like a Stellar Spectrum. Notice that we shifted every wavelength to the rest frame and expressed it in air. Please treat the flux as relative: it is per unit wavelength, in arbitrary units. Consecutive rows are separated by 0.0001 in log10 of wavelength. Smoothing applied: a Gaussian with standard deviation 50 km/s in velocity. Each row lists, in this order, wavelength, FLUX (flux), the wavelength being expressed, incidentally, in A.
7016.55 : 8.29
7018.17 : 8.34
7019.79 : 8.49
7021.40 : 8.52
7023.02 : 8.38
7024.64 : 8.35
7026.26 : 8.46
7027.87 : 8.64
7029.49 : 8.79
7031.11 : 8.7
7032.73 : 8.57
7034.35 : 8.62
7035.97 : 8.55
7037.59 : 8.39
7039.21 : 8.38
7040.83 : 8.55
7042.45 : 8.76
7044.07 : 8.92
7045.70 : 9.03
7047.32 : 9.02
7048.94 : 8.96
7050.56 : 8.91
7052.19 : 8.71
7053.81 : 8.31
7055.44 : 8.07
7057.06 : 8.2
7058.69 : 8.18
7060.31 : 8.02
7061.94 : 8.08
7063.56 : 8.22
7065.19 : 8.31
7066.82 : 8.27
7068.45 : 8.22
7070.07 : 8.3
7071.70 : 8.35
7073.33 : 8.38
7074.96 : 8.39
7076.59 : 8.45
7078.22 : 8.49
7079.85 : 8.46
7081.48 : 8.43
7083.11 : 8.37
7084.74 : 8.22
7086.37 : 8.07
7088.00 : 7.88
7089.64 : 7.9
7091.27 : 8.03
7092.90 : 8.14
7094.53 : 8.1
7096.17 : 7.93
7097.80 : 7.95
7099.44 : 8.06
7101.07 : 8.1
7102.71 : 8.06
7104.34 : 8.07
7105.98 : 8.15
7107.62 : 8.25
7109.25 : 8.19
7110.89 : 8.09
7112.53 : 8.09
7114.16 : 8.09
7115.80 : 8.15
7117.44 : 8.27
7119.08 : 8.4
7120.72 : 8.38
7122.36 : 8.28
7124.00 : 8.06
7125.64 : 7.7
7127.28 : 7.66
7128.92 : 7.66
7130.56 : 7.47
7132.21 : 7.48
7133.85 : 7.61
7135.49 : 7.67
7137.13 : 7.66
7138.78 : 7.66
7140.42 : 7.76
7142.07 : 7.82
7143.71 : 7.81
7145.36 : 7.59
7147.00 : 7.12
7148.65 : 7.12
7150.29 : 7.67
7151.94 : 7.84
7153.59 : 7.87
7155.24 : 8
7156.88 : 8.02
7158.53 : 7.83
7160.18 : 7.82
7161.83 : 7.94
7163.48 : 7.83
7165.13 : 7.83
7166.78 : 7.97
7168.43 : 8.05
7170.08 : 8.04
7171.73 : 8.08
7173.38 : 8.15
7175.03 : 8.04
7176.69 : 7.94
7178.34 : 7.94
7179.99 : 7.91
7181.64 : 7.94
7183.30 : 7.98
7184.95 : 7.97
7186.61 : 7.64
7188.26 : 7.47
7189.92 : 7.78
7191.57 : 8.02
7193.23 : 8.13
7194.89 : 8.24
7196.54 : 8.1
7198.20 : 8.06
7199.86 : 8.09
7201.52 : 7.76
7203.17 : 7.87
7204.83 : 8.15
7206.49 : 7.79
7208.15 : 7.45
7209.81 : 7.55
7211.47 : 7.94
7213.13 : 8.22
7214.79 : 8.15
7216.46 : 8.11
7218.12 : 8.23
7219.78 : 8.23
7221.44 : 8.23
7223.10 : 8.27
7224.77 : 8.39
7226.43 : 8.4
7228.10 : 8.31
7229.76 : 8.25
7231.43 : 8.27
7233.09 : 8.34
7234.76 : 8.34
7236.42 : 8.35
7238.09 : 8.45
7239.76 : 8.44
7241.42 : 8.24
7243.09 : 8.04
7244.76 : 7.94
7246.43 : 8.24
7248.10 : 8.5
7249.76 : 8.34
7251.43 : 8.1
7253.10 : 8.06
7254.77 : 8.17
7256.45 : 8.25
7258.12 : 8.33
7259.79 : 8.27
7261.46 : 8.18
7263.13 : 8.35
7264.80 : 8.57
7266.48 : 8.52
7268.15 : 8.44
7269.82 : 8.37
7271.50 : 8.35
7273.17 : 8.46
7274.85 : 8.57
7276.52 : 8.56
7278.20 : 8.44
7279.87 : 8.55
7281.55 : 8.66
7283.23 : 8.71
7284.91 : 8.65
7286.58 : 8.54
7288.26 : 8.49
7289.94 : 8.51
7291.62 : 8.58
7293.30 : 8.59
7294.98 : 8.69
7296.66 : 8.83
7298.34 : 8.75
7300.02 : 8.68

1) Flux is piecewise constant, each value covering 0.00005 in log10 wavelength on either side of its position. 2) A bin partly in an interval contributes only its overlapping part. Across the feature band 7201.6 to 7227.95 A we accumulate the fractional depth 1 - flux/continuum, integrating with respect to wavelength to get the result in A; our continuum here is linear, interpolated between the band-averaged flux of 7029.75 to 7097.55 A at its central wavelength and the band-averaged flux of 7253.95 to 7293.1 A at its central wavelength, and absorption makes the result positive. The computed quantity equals 1.2 A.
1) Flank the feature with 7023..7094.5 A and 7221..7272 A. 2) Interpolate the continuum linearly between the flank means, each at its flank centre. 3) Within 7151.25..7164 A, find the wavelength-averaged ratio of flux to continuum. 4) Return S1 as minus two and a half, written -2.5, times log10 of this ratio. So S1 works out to 0.06 mag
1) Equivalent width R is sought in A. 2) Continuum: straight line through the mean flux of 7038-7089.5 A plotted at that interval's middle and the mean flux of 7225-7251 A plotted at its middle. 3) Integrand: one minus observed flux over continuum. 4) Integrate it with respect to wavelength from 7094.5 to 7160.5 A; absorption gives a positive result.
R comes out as 3.8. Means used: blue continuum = 8.41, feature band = 7.89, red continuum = 8.3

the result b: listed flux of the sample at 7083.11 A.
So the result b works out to 8.37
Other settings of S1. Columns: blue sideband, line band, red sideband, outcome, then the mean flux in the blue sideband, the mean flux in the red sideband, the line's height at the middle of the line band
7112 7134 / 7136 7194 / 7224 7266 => 0.03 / 7.96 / 8.29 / 8.07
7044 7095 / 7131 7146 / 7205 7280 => 0.09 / 8.35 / 8.25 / 8.31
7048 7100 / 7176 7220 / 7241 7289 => 0.05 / 8.26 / 8.38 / 8.34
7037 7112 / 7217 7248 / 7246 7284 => 0.01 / 8.31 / 8.39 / 8.38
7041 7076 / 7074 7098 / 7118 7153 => 0.00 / 8.46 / 7.74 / 8.2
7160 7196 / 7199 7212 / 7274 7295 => 0.04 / 7.95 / 8.57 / 8.11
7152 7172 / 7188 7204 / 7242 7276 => 0.01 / 7.93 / 8.3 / 8.06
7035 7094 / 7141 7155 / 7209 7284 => 0.10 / 8.39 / 8.3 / 8.35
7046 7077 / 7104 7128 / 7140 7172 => -0.01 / 8.4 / 7.8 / 8.05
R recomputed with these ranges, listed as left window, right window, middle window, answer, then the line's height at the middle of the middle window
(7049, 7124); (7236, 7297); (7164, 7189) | 1.2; 8.32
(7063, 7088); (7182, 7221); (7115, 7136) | 0.7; 8.17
